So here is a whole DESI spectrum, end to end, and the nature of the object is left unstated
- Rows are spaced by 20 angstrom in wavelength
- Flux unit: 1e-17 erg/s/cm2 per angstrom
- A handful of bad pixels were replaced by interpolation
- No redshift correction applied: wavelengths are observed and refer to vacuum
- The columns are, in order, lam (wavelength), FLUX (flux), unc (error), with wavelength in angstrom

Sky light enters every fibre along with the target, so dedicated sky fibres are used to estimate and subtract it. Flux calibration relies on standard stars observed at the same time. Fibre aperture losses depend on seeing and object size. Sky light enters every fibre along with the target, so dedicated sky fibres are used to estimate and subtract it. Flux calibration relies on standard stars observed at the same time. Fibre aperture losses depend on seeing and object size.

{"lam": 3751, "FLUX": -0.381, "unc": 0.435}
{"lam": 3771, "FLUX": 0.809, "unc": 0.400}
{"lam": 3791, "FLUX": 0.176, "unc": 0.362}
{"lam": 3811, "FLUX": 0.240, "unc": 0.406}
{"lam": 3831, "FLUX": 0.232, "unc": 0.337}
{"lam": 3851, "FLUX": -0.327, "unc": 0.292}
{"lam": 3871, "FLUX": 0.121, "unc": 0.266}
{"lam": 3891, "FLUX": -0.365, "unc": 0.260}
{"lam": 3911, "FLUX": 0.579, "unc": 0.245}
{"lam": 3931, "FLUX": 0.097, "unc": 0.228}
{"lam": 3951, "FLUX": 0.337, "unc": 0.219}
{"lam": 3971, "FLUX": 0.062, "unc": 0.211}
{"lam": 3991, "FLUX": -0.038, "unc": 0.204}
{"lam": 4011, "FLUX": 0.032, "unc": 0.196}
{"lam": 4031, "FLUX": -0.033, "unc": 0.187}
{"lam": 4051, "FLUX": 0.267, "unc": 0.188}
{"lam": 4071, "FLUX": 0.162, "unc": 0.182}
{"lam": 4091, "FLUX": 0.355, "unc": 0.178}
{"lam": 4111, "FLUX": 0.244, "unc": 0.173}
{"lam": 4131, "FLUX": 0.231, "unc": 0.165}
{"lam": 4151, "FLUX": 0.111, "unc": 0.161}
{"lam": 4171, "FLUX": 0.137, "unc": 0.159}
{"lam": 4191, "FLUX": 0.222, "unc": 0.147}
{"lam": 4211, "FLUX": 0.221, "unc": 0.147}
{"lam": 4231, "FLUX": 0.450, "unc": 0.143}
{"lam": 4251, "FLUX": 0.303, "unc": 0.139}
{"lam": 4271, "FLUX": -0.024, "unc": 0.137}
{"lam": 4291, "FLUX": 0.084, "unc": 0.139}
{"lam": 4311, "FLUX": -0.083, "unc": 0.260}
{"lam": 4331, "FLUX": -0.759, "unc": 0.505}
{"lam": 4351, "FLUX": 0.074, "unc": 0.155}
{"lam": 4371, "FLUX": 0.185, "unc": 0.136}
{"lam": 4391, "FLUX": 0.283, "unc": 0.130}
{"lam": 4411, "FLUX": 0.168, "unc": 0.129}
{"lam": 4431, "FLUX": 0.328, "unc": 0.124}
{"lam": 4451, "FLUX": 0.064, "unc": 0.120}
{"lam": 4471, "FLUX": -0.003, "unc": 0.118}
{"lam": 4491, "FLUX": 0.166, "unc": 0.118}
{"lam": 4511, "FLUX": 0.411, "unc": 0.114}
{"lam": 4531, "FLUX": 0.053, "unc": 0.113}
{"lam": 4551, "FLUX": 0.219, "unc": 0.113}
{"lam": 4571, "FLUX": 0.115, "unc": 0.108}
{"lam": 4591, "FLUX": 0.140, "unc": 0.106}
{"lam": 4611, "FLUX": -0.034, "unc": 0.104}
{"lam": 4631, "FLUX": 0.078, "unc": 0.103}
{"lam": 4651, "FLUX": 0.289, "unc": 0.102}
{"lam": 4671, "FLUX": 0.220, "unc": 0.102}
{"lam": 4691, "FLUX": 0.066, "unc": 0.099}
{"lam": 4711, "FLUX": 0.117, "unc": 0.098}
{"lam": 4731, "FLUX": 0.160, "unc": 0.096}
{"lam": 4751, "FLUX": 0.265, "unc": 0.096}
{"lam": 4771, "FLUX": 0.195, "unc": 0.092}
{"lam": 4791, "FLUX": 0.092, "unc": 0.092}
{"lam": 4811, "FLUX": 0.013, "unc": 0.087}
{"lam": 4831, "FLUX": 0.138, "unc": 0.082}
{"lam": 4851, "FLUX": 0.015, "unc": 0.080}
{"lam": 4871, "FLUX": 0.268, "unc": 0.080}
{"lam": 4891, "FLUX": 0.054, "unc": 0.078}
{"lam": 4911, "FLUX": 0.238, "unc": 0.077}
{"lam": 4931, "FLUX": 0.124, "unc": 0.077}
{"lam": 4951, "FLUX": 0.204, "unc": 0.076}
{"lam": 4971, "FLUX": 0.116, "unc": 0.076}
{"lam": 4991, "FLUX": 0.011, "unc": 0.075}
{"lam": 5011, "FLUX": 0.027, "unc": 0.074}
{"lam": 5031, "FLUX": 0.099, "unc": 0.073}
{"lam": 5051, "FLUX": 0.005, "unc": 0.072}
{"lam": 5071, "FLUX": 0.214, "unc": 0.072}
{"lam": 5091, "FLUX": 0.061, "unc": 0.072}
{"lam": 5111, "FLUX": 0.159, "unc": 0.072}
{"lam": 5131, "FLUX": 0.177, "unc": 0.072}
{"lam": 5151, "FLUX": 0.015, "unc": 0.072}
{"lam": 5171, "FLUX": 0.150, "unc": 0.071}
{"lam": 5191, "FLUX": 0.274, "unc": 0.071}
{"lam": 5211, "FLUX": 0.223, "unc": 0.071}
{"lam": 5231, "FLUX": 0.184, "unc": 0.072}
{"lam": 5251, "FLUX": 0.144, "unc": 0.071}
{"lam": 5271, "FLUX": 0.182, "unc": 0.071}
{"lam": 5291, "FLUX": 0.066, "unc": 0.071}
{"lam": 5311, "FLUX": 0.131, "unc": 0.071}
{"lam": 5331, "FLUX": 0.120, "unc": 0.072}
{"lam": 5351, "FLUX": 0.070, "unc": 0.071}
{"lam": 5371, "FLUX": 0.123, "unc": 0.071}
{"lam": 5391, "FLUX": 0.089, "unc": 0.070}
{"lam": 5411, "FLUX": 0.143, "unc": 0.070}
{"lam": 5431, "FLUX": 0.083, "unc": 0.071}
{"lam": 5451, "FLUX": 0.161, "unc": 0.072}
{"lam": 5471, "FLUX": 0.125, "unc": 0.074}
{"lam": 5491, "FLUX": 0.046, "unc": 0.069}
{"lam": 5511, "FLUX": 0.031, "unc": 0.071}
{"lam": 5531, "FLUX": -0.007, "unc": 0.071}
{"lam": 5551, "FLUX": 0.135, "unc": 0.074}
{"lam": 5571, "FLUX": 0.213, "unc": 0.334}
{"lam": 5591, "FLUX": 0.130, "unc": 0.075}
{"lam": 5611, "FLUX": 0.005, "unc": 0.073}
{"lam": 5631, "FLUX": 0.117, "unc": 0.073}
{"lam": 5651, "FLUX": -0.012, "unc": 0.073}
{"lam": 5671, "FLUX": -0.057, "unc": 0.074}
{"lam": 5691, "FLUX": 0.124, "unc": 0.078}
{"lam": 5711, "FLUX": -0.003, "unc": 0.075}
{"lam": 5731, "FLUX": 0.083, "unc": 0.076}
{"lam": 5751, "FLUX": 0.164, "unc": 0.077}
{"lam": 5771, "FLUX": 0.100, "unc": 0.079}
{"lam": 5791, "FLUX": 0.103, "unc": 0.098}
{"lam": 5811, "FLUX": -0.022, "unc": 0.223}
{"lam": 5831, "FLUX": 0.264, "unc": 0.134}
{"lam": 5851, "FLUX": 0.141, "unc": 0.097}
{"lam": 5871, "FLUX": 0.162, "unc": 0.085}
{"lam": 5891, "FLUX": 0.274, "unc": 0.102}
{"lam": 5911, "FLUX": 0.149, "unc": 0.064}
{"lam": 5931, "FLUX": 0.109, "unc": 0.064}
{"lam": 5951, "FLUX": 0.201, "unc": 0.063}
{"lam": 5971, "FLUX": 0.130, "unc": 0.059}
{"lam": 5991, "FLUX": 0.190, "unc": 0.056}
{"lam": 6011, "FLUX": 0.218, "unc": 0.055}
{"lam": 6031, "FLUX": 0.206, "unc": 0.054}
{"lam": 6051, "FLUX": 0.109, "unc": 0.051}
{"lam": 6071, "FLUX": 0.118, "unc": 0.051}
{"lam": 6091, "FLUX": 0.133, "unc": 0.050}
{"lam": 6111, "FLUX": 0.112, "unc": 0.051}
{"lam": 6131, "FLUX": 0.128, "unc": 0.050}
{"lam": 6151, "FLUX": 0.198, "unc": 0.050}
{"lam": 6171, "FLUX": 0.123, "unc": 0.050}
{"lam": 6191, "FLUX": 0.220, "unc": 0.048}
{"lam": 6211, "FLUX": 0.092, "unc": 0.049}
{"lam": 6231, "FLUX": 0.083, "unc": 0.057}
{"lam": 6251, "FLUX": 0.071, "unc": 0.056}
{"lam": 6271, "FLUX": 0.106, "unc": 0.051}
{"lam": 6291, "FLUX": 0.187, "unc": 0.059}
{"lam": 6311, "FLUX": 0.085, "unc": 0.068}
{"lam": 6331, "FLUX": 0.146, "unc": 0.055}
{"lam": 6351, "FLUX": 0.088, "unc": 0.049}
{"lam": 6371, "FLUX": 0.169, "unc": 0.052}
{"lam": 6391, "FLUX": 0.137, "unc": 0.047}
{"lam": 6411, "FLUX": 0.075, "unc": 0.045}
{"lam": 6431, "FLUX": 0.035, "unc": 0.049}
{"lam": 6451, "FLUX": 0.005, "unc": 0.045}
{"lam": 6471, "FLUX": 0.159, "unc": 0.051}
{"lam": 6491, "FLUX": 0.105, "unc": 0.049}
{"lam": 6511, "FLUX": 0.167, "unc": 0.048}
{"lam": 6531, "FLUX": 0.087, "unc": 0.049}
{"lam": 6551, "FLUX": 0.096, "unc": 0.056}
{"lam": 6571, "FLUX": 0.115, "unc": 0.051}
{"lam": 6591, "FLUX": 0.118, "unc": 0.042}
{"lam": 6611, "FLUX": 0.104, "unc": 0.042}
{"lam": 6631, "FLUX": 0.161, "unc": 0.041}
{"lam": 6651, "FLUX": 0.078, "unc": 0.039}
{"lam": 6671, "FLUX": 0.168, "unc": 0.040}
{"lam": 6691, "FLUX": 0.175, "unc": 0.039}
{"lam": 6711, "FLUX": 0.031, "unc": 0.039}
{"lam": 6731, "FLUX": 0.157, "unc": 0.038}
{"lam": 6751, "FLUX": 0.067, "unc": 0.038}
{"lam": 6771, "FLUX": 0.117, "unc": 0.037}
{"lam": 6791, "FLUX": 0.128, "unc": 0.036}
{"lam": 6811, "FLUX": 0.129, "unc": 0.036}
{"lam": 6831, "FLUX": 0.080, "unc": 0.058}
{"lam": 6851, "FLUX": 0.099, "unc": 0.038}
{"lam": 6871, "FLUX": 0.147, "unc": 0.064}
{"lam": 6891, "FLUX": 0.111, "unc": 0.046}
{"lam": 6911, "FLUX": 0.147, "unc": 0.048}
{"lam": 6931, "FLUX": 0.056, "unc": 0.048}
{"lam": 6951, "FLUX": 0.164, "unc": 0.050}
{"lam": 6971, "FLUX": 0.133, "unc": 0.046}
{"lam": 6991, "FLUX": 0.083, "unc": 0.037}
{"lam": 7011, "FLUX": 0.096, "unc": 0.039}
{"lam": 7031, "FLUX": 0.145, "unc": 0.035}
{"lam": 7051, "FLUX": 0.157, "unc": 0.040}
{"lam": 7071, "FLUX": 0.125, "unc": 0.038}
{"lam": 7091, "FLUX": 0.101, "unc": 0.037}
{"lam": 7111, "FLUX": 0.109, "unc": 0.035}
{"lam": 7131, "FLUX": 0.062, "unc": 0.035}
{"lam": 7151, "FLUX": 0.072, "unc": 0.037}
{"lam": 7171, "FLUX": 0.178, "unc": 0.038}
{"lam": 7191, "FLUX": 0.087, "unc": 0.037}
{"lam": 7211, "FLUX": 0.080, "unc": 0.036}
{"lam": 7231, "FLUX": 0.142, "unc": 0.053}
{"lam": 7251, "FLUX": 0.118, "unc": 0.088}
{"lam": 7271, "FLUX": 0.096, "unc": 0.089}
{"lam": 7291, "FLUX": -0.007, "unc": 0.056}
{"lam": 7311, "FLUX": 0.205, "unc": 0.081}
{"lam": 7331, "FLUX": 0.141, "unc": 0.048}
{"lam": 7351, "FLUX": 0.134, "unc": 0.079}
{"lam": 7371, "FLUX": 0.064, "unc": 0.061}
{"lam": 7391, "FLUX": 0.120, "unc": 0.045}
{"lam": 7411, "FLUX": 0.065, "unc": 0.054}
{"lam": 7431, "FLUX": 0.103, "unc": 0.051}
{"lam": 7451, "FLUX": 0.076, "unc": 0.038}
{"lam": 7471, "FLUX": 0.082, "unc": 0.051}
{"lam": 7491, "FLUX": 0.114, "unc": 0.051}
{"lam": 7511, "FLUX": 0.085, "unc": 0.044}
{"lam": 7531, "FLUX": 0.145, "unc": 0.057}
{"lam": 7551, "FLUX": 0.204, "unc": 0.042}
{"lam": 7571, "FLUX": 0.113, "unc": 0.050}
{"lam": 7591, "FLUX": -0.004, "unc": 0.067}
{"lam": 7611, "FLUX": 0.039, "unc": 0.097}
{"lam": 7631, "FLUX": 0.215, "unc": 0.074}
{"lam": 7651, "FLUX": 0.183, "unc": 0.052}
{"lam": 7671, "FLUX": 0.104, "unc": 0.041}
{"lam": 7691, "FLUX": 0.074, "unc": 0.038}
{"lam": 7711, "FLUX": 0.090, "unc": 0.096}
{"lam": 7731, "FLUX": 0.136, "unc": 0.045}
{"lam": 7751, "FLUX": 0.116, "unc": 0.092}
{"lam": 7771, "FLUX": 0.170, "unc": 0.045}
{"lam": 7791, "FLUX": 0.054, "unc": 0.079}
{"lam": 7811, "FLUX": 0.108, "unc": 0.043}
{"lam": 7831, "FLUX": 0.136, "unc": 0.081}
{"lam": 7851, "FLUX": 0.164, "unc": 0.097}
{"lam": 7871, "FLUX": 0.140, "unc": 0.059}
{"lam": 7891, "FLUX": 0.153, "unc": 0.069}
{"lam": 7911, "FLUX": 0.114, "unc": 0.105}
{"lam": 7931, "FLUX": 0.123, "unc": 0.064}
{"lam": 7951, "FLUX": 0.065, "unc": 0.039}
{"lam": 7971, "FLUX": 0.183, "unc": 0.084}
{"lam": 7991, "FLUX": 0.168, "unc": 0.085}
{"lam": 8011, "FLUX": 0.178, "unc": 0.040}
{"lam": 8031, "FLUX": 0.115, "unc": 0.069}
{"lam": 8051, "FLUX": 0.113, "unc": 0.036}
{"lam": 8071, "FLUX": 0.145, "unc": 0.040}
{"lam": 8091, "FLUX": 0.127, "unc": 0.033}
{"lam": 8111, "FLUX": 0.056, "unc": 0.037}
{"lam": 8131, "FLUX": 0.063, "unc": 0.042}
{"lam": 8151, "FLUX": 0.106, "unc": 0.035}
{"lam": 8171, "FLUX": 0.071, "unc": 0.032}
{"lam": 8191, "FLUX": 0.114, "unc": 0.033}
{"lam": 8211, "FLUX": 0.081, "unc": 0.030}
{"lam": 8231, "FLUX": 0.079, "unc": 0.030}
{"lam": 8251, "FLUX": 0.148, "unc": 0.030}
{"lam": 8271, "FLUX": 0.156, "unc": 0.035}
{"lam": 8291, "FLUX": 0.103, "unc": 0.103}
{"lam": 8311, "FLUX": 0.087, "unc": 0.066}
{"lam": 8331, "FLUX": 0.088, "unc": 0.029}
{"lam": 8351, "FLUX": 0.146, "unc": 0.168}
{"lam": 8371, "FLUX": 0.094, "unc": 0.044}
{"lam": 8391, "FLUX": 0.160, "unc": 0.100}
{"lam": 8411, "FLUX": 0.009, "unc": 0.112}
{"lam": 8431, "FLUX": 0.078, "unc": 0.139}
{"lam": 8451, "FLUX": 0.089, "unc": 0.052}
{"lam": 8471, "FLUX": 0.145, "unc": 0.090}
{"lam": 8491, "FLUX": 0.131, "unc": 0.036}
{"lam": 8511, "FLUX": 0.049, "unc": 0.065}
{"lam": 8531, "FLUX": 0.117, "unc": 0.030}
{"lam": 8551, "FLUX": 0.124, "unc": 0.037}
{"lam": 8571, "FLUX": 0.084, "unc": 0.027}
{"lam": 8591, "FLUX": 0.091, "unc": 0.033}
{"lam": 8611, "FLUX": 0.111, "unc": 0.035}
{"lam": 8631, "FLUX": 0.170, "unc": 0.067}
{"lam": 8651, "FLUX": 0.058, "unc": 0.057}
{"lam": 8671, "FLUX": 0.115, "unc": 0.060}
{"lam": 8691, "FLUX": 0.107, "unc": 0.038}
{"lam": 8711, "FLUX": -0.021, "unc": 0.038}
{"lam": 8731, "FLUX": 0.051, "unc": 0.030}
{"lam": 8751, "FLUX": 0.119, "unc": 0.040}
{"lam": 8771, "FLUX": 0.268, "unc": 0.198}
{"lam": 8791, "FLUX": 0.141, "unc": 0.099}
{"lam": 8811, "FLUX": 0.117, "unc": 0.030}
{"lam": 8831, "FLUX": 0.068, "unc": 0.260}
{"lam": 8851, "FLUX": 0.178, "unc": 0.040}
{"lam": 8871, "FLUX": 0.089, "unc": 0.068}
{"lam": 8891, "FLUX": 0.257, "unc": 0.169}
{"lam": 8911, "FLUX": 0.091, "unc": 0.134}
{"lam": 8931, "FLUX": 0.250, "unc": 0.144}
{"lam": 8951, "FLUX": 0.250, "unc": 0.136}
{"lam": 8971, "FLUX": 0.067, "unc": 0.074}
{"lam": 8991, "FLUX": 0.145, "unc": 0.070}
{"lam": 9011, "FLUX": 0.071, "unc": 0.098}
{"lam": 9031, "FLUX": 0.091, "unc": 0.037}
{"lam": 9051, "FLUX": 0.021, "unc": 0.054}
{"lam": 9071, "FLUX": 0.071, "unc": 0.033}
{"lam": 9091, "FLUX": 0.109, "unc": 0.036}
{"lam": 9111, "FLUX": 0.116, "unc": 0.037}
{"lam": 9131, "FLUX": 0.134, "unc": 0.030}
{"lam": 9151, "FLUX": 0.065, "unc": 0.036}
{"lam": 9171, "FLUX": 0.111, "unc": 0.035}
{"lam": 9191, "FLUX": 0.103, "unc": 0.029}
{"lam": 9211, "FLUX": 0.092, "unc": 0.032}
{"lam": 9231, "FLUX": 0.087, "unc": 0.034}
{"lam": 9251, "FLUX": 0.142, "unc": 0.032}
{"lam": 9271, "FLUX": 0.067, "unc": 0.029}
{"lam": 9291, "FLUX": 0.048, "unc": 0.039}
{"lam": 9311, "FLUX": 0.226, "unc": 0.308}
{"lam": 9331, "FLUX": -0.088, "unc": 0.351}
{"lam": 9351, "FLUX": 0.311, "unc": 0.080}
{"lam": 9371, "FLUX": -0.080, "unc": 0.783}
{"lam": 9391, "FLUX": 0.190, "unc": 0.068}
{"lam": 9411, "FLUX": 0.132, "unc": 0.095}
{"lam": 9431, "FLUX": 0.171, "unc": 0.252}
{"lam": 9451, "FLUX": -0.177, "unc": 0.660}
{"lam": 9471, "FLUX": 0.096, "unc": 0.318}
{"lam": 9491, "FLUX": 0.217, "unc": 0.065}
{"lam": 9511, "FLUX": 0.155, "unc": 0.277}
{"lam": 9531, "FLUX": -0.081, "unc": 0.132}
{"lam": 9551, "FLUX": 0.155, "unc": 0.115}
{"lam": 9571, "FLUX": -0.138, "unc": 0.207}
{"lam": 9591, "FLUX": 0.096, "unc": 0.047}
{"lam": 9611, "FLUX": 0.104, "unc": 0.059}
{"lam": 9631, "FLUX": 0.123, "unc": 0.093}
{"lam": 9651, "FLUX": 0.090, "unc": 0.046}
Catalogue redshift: 1.60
